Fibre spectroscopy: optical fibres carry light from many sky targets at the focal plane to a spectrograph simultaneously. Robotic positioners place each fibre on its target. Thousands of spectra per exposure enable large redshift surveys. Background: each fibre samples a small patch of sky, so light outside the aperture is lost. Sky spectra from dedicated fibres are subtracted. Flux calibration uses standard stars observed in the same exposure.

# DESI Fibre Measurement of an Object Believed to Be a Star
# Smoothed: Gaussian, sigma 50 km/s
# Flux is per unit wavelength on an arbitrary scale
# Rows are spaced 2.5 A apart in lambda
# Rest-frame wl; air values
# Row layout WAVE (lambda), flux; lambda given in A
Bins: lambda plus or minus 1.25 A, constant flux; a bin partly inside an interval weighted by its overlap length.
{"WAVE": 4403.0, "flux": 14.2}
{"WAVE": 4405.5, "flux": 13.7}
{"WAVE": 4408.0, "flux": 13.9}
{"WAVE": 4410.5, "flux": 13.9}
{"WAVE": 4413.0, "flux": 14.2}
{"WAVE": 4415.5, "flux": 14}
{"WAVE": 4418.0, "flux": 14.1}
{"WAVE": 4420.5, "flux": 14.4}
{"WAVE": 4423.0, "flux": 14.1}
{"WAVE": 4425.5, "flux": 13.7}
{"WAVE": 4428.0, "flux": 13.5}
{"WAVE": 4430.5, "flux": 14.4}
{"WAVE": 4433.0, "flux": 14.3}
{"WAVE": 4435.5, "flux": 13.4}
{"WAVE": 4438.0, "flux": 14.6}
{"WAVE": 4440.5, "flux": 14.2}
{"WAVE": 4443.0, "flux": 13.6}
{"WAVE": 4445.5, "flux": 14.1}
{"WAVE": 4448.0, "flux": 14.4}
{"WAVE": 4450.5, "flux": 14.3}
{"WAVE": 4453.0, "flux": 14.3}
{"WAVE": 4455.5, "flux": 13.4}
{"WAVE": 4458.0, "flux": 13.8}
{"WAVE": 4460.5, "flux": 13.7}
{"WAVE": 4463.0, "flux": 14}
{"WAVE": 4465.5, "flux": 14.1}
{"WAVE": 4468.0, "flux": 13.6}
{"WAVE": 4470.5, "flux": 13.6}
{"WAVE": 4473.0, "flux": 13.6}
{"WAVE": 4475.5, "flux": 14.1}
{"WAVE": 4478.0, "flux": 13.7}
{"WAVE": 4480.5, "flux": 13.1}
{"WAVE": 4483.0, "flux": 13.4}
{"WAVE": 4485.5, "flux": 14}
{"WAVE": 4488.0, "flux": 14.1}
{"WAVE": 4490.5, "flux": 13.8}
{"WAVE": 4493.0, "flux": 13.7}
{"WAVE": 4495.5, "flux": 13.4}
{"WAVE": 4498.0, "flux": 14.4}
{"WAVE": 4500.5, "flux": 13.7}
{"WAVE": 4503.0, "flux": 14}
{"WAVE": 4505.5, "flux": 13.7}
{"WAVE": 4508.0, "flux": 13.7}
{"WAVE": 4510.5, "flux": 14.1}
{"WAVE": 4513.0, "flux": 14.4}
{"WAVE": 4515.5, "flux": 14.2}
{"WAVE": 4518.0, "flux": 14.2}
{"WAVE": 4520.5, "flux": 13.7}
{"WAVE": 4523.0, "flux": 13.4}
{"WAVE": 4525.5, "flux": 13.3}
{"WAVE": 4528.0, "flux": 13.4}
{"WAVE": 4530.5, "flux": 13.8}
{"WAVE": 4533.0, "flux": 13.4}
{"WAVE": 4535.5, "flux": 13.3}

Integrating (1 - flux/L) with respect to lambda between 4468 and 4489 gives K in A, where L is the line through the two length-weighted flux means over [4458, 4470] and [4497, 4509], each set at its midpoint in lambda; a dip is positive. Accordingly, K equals 0.2 A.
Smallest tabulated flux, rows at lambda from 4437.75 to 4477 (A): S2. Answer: 13.4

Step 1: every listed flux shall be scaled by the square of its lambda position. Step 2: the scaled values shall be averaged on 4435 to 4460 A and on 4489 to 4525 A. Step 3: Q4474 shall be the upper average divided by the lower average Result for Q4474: 1.0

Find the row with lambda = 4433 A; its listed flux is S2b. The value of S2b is 14.3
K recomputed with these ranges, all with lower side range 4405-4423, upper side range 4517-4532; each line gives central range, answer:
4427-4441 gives -0.1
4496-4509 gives -0.2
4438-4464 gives -0.2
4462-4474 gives 0.1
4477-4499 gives 0.1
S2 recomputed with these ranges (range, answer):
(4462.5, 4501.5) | 13.1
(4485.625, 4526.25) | 13.3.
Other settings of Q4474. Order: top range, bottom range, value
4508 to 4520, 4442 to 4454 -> 1.03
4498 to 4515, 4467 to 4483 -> 1.04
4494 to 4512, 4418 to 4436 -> 1.02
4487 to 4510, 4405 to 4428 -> 1.03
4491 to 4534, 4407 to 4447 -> 1.02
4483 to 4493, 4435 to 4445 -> 1.01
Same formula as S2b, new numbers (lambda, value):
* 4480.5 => 13.1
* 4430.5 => 14.4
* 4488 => 14.1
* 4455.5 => 13.4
